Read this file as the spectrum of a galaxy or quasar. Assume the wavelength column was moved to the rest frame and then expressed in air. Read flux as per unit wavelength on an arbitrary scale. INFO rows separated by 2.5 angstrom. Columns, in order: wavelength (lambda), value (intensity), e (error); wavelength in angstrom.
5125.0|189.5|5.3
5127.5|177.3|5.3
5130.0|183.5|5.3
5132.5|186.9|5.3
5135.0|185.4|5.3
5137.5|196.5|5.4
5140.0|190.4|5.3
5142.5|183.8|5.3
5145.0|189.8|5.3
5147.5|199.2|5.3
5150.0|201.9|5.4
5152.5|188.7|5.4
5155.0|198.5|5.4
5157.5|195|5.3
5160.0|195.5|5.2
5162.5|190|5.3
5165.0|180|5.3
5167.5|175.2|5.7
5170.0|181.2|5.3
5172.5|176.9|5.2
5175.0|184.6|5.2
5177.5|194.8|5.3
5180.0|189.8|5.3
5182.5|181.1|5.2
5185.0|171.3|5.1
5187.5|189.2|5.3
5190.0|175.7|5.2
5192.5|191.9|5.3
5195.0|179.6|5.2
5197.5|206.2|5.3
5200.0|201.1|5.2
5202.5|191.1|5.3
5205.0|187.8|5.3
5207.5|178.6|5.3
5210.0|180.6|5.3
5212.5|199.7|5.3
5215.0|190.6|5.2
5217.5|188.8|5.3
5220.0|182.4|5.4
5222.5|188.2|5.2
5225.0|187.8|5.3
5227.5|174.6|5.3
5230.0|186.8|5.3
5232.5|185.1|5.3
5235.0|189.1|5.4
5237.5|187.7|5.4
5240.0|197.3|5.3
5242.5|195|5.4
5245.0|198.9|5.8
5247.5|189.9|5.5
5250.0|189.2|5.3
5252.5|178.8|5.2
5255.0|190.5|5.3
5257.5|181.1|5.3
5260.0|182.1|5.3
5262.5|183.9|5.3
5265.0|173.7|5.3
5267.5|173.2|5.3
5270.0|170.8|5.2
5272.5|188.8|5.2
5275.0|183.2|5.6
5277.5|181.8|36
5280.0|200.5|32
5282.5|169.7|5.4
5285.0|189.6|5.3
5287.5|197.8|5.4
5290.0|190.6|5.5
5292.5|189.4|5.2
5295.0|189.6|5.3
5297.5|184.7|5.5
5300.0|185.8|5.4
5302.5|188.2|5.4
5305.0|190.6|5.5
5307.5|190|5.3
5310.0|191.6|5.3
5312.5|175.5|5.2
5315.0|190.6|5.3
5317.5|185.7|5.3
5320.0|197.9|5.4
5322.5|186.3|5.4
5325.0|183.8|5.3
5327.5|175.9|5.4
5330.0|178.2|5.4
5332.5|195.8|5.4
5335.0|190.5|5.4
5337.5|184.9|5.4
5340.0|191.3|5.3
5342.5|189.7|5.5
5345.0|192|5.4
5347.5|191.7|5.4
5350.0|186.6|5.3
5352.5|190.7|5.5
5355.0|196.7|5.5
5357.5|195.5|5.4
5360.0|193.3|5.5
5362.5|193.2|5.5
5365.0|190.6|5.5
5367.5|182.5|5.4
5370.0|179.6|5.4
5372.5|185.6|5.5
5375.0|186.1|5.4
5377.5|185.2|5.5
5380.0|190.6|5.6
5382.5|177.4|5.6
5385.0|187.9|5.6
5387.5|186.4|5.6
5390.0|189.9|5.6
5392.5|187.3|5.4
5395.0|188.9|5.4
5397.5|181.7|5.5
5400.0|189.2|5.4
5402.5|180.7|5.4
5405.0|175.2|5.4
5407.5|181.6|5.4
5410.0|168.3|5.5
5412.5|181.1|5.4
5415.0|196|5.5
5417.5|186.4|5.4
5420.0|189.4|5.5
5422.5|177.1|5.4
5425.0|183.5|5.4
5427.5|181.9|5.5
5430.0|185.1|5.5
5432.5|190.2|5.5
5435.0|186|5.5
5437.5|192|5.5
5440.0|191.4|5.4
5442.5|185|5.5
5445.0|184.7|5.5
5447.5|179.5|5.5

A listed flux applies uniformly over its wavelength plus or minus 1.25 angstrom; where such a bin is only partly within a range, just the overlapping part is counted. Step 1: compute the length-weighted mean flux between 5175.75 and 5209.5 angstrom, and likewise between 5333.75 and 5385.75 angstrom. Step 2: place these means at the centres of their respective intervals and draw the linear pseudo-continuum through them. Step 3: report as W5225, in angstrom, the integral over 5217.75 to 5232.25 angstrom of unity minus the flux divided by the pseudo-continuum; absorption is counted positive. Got 0.3 angstrom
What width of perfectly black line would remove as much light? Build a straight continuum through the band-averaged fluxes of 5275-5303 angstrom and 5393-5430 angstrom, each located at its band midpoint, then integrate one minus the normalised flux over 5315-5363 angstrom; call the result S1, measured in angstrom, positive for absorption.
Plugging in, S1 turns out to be -0.9 angstrom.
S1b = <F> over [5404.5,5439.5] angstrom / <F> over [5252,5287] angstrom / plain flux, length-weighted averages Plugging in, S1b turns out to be 1.01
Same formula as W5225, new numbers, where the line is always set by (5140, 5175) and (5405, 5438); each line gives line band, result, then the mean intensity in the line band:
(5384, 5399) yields -0.20 angstrom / 187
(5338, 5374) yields -0.90 angstrom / 190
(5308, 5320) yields -0.09 angstrom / 187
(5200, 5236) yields 0.13 angstrom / 187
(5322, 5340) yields 0.02 angstrom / 185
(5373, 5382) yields -0.08 angstrom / 186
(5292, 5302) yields -0.06 angstrom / 187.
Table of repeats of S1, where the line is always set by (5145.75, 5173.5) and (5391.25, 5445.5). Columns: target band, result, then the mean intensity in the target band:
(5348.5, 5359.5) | -0.39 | 192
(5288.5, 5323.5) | -0.31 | 188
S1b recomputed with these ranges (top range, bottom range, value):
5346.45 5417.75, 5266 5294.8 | 1.01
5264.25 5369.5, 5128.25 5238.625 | 1.00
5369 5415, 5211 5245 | 0.97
